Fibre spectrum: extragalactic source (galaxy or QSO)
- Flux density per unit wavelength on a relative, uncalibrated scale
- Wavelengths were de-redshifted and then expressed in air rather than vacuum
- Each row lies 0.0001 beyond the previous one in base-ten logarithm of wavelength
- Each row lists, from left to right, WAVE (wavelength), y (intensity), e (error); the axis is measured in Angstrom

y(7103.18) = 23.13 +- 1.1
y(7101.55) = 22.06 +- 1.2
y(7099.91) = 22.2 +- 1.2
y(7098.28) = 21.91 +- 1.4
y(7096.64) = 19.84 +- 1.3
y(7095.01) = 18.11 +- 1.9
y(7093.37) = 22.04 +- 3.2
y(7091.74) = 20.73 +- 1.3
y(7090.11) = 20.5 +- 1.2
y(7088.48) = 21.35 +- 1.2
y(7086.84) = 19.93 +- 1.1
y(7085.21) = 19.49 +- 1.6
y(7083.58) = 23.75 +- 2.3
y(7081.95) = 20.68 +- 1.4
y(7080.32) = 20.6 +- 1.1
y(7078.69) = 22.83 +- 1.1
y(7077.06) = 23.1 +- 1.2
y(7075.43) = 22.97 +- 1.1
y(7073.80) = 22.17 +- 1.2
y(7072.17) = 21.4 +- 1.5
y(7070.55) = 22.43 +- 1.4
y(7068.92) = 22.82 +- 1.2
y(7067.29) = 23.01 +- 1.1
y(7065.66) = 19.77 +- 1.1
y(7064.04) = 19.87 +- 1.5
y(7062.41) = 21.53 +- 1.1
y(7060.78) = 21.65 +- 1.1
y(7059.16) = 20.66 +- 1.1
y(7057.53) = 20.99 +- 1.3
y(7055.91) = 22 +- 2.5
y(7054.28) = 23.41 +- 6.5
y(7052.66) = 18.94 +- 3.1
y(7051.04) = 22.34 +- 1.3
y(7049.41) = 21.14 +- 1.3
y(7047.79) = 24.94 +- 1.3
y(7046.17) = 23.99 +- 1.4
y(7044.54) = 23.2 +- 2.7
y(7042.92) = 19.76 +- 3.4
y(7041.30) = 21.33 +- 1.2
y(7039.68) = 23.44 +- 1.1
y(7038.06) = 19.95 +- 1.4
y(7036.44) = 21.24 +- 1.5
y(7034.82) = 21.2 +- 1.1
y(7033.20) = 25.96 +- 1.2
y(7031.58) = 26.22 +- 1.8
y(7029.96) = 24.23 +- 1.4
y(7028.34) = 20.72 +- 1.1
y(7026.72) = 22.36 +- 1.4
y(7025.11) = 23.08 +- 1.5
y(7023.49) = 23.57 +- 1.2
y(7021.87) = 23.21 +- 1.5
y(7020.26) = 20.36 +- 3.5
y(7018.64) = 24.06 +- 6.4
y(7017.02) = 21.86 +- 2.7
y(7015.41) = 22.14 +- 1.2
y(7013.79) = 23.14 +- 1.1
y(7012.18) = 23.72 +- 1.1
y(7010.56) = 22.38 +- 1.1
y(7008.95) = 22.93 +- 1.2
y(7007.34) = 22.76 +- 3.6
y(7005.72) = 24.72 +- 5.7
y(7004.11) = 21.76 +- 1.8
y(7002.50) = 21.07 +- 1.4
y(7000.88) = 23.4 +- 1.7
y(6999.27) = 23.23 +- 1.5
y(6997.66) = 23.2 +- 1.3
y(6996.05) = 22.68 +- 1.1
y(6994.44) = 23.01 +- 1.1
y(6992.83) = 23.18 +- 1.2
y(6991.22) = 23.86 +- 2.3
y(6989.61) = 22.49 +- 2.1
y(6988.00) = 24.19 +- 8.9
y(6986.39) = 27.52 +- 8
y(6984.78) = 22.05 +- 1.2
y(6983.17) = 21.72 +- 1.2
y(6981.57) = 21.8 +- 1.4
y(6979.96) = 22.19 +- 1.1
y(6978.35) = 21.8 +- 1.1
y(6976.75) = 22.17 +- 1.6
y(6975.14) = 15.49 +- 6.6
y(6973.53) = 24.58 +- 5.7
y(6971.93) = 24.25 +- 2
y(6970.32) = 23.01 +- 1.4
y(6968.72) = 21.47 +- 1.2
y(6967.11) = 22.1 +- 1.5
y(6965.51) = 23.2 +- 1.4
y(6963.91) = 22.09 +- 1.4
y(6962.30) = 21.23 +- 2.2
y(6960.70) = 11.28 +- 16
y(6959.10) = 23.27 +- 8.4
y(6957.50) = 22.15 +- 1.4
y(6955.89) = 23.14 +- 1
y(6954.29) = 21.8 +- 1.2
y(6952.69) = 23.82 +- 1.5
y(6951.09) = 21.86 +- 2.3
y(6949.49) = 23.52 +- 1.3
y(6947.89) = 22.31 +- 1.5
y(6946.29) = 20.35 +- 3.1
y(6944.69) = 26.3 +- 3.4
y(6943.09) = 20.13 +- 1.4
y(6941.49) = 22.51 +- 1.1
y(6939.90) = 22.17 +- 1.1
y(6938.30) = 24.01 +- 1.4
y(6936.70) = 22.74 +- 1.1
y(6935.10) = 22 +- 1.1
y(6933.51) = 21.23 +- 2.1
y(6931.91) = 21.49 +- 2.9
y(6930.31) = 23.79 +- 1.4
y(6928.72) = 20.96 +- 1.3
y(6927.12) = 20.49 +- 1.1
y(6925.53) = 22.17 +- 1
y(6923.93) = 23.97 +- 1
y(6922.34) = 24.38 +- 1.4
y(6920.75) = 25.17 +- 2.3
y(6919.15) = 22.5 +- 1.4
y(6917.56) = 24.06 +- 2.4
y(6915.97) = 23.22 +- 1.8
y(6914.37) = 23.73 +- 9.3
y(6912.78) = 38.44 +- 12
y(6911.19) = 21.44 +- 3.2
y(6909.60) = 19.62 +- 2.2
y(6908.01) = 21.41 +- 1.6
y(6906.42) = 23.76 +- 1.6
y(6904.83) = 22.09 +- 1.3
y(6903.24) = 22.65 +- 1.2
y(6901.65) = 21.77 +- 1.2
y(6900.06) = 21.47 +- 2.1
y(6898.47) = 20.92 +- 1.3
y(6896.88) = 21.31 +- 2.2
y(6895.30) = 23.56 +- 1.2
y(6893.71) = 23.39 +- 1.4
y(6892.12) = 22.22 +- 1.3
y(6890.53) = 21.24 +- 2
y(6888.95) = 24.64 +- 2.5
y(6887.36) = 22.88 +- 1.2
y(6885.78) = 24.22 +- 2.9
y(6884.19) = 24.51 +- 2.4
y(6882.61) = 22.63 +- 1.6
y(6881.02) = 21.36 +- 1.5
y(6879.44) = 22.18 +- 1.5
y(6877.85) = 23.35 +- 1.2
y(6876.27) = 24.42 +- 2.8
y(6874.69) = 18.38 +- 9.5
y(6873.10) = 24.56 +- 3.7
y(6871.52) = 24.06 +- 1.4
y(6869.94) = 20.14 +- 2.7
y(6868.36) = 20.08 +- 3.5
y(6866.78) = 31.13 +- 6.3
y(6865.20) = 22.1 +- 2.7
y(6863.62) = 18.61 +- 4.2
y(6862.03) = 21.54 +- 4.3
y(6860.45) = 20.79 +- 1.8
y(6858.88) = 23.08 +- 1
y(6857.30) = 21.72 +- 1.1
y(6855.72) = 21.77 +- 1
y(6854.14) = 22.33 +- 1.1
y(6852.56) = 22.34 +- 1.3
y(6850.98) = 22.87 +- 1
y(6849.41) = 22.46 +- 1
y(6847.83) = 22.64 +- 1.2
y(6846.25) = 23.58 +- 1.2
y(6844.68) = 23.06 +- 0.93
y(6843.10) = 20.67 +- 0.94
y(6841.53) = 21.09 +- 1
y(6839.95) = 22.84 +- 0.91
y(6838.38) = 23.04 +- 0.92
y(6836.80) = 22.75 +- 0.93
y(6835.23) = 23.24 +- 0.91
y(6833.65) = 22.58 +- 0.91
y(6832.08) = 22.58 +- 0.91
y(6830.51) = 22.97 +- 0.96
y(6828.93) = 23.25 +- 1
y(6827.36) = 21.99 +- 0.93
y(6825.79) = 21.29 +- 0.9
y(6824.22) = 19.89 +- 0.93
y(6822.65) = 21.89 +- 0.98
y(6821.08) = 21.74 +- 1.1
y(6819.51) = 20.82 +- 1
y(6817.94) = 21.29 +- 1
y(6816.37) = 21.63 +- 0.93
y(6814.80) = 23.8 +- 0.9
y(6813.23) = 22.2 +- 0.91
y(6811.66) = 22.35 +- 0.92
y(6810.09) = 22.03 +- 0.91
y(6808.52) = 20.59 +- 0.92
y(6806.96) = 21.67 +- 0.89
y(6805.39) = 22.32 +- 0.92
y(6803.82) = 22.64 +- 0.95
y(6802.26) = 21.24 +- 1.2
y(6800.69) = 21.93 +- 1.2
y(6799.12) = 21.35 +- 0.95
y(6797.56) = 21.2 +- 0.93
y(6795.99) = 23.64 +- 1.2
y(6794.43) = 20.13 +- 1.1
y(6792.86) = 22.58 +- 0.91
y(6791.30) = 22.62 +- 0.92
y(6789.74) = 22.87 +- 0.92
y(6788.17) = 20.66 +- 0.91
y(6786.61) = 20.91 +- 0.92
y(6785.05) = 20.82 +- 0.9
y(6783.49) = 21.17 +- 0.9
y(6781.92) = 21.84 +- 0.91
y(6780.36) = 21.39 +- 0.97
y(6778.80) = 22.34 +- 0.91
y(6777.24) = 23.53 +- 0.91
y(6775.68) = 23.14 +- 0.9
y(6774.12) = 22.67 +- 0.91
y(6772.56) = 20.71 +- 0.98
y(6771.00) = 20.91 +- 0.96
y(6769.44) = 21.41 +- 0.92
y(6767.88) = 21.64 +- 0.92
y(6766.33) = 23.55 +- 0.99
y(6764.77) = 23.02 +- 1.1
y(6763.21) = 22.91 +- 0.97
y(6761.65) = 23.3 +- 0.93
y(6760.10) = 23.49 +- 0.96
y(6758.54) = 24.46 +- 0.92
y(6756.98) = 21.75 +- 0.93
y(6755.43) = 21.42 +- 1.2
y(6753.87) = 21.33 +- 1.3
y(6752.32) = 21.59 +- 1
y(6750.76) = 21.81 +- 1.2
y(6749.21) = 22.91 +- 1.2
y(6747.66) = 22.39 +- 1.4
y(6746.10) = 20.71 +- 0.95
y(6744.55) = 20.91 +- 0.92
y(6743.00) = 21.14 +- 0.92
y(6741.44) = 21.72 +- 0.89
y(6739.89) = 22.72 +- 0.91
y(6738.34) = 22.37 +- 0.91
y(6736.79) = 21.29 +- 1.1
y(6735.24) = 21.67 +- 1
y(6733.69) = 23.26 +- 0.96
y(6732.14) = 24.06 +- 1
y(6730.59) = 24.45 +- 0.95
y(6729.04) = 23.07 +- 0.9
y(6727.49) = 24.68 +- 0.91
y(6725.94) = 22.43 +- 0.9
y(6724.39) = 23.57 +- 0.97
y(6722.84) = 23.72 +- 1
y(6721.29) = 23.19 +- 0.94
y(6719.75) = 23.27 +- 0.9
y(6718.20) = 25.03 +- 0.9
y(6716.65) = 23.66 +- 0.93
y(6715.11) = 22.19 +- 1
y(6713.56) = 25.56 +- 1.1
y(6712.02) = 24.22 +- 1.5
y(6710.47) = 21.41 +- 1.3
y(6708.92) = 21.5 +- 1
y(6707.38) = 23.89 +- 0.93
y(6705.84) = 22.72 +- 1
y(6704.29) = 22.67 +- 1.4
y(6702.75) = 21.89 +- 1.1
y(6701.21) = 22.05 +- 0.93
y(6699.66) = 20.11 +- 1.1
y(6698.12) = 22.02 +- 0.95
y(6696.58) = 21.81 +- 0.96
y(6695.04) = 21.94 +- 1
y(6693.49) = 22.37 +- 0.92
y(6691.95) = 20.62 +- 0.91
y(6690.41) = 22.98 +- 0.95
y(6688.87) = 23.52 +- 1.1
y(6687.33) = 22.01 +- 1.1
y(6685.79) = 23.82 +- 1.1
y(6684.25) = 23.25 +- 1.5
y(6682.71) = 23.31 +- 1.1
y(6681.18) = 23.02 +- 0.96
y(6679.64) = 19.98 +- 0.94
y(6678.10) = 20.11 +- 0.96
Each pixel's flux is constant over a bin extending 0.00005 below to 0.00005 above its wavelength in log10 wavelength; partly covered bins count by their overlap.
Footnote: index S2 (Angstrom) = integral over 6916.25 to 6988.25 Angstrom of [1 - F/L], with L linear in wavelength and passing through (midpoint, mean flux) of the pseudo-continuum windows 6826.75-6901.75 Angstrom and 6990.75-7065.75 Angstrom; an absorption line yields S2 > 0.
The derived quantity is 0.5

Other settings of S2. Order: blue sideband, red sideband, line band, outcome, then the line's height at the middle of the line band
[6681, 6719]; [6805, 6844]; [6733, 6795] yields 0.9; 22.3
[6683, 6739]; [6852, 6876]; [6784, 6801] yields 0.6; 22.5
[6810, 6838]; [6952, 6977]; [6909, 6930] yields -2.1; 21.7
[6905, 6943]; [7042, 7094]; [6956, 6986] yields 1.5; 22.7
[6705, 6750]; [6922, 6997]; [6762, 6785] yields 0.6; 22.8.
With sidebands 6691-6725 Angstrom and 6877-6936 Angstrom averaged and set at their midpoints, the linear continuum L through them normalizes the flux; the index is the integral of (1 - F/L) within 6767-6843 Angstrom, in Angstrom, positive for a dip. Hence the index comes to 3.0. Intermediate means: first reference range 22.7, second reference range 23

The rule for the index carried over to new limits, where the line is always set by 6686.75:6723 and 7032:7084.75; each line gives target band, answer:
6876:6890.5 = -0.6 Angstrom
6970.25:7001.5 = -0.9 Angstrom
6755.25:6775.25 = 0.1 Angstrom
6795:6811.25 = 0.5 Angstrom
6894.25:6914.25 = -0.8 Angstrom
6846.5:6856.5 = 0.0 Angstrom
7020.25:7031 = -0.3 Angstrom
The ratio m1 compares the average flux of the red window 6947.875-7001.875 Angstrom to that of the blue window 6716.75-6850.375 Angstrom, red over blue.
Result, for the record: 1.0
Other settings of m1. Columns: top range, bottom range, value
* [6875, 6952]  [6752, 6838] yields 1.04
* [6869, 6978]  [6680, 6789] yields 1.00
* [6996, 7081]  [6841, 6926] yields 0.98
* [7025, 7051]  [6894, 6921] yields 0.97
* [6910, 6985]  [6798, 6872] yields 1.02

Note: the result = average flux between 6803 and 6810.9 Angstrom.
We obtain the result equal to 21.9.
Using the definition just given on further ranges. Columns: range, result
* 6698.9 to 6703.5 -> 21.3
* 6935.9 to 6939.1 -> 23.3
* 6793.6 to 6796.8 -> 21.8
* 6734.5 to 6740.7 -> 22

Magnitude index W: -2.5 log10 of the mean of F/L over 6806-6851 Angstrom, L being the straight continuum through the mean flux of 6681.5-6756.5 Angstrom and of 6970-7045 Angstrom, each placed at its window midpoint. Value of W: 0.02 mag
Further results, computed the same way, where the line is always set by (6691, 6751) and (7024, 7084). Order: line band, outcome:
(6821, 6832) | 0.03 mag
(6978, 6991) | -0.04 mag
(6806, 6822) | 0.03 mag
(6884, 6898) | -0.03 mag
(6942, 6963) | 0.03 mag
